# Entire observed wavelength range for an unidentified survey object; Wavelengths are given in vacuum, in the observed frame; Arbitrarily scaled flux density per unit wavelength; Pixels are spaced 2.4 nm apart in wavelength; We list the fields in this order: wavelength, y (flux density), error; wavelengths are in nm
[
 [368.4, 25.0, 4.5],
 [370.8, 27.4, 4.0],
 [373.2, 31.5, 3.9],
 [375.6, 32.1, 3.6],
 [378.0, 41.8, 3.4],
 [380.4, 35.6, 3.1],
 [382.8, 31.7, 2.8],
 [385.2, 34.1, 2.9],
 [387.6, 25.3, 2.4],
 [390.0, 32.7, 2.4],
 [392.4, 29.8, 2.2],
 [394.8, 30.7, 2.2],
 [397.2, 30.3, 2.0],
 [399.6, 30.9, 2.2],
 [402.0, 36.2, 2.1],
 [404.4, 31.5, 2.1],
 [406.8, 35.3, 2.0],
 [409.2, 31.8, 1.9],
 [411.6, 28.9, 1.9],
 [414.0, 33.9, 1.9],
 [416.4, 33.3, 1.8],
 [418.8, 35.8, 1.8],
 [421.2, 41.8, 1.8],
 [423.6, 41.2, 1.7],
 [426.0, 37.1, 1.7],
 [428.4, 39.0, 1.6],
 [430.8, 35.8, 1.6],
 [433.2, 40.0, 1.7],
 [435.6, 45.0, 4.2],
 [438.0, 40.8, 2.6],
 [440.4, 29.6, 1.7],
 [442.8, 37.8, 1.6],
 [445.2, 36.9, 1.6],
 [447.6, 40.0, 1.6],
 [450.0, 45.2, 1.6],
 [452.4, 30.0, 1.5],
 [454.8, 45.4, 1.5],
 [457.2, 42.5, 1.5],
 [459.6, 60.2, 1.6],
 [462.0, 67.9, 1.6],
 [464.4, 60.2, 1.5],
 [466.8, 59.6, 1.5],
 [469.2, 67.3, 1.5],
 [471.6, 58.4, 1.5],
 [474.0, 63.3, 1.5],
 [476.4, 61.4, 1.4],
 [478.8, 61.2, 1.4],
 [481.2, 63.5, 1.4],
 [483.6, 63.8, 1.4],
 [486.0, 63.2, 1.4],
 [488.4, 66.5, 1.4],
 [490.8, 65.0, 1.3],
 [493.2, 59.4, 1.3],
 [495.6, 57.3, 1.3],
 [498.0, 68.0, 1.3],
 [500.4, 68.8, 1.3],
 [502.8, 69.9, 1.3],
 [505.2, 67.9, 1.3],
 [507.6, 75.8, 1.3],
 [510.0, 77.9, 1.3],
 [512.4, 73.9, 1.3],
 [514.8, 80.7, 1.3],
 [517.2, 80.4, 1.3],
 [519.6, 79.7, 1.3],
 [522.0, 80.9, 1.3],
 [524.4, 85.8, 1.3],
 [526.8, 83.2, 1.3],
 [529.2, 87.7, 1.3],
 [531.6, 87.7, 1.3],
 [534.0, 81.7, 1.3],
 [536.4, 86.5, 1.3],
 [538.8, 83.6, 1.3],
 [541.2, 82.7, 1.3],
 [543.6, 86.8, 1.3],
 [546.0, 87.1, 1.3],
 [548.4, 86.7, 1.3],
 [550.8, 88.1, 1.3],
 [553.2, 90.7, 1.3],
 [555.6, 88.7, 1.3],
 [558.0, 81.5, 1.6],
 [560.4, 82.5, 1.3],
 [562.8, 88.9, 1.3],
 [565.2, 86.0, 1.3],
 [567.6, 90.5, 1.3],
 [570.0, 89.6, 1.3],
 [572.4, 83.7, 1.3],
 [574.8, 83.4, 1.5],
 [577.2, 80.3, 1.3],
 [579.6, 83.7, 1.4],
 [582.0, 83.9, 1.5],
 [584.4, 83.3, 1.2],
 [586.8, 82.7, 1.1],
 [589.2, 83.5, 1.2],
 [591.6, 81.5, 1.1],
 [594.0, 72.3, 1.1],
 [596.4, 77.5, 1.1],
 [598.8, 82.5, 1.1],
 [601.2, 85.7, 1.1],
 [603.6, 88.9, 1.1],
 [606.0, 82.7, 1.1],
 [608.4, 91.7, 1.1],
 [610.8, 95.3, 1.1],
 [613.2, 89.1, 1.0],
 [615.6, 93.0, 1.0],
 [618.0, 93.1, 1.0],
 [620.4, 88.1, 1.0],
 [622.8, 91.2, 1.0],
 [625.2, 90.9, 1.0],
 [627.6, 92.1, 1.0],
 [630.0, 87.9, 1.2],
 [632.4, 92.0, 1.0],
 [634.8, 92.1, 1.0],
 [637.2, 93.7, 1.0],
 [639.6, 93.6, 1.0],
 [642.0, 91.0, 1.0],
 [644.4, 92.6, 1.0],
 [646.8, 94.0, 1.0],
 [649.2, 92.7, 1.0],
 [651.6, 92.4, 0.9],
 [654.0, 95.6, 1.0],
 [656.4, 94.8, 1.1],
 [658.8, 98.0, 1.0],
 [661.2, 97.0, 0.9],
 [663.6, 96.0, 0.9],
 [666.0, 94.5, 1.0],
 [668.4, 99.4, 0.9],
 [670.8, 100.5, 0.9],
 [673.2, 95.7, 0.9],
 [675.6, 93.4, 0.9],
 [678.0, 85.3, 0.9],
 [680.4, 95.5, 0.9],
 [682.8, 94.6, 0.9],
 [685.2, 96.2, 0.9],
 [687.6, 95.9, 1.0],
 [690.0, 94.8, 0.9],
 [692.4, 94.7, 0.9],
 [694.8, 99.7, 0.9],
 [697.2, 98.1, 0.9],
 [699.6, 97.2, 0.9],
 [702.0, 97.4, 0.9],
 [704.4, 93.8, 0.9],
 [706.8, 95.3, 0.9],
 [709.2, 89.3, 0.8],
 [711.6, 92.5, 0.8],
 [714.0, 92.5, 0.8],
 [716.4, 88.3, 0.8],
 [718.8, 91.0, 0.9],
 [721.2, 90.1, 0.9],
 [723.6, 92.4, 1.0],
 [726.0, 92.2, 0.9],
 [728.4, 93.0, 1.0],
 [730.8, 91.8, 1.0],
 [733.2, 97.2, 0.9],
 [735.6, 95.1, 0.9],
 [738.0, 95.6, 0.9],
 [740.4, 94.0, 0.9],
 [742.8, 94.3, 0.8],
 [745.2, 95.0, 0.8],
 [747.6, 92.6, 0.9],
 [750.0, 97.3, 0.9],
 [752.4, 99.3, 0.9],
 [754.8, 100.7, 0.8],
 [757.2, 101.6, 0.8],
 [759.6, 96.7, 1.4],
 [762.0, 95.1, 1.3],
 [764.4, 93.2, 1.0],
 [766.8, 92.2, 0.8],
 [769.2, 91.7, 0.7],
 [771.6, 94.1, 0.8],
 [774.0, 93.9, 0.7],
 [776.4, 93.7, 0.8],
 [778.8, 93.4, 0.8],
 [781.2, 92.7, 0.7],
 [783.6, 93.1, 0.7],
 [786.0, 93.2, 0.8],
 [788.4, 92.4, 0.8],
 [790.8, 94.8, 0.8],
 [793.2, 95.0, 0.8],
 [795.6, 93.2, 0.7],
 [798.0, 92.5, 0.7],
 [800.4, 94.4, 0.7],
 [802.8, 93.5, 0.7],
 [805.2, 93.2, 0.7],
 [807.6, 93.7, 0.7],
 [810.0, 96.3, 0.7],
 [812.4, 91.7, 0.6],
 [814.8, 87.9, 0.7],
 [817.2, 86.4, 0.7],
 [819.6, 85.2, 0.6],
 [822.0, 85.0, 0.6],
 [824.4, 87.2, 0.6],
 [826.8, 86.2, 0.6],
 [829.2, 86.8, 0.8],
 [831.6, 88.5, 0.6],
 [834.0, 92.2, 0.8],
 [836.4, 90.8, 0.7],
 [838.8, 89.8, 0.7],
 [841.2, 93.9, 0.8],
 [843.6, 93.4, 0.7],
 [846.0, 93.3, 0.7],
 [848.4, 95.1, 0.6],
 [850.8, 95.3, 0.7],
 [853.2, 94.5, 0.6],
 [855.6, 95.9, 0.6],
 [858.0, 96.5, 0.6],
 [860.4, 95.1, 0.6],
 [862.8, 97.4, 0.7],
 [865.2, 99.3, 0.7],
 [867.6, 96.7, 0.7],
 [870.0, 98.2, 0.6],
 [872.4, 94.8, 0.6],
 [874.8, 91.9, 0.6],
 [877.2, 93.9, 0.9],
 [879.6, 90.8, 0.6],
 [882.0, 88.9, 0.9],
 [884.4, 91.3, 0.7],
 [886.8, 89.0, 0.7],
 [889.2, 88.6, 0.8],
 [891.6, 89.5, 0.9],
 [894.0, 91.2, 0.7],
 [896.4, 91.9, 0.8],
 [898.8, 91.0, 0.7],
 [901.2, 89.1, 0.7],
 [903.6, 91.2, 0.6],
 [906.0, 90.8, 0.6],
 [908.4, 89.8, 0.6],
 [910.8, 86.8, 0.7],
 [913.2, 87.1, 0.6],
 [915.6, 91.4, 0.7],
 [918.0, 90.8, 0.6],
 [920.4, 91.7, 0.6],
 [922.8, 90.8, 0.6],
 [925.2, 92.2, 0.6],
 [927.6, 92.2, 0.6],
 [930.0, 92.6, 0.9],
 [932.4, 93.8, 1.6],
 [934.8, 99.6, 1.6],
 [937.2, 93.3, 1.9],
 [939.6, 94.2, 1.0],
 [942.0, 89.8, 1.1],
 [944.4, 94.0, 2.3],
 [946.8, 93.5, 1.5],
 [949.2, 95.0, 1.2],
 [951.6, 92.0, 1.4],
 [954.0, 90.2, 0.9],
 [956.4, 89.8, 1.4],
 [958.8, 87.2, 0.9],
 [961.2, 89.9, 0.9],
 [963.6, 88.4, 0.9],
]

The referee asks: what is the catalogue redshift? 0.15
